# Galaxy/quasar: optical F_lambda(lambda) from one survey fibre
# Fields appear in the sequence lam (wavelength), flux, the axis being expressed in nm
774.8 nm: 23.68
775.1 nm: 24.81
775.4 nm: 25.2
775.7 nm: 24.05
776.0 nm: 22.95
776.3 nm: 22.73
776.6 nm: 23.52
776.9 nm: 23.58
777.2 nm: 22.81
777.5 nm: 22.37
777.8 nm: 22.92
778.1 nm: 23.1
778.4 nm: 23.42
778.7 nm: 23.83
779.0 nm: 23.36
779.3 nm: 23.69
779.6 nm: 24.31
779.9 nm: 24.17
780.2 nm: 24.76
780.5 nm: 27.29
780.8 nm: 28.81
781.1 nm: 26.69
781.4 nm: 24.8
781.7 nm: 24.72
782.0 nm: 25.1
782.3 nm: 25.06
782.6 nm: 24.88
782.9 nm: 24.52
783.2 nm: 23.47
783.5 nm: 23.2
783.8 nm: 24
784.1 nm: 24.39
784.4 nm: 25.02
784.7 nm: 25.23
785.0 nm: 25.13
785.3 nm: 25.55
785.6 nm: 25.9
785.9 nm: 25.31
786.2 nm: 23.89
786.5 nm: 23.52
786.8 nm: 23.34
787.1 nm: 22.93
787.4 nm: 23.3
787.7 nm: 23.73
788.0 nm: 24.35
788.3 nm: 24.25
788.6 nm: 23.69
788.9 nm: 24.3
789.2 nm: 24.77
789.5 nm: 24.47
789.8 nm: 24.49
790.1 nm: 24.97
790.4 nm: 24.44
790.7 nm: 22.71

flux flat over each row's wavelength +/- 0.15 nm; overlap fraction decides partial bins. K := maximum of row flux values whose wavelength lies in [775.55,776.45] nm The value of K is 24.05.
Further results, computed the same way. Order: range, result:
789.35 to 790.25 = 24.97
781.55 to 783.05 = 25.1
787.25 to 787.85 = 23.73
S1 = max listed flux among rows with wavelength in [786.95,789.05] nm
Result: 24.35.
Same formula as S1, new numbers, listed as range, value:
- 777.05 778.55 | 23.42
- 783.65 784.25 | 24.39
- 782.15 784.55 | 25.06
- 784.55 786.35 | 25.9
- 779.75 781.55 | 28.81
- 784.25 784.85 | 25.23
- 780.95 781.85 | 26.69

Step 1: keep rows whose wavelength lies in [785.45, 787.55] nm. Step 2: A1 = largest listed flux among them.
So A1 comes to 25.9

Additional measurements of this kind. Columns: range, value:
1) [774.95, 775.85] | 25.2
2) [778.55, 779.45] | 23.83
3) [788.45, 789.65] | 24.77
